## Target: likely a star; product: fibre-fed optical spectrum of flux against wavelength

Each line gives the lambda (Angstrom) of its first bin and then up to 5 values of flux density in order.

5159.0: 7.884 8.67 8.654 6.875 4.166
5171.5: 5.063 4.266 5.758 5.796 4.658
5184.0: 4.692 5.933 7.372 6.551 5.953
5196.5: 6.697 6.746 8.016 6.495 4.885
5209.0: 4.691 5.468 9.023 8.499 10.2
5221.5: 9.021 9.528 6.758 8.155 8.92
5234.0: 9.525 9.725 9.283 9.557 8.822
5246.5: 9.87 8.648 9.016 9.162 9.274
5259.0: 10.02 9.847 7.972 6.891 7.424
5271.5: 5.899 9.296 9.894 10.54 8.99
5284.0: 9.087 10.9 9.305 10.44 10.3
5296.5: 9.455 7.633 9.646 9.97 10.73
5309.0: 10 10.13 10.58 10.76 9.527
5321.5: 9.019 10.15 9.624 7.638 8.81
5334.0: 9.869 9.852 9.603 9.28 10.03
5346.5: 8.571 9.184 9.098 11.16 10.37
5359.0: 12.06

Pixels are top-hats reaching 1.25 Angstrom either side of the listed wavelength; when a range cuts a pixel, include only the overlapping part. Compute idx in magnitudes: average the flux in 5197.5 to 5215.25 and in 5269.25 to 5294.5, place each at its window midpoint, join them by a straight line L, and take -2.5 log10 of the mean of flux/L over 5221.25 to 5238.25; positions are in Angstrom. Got -0.19 mag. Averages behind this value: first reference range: 6.48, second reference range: 9.36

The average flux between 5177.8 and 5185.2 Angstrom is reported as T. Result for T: 5.05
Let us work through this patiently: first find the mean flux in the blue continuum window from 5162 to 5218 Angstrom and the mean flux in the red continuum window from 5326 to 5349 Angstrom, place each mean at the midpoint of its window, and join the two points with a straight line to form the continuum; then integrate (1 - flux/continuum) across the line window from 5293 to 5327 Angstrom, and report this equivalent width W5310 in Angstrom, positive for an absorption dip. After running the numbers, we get -4.5 Angstrom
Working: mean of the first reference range 6.24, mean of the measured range 9.82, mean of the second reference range 9.24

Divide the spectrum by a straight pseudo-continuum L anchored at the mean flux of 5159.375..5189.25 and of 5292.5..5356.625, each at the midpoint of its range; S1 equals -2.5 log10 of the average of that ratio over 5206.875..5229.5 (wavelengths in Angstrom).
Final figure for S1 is -0.11 mag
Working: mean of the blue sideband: 6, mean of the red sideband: 9.64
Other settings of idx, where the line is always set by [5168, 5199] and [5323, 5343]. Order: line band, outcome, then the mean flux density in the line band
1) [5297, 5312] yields -0.12 mag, 9.65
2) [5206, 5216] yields 0.01 mag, 6.29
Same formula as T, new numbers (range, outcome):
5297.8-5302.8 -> 8.66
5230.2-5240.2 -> 9.36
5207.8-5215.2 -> 6.39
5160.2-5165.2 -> 8.65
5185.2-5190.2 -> 6.63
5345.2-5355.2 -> 9.5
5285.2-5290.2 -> 10.1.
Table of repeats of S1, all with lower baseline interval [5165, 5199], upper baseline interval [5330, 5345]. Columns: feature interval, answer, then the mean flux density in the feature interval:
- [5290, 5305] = -0.12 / 9.56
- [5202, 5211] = 0.13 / 5.59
